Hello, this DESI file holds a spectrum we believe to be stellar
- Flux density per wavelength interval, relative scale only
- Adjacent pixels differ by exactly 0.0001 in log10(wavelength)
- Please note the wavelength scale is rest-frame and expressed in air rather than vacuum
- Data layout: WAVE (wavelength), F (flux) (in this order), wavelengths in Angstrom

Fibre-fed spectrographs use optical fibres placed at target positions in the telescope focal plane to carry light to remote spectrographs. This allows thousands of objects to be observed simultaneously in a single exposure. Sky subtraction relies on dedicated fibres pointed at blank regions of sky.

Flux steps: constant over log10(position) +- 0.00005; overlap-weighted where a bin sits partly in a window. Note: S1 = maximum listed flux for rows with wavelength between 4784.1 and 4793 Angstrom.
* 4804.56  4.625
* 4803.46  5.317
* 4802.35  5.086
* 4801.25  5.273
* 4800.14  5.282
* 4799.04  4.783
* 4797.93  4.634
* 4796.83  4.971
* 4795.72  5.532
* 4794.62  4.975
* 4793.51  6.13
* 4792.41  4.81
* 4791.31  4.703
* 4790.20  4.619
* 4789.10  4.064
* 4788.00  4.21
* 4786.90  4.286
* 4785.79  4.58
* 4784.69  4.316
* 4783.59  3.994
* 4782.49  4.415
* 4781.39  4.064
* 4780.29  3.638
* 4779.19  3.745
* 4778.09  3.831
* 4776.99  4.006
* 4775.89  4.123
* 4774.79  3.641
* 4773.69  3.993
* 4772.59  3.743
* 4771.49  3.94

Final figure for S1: 4.81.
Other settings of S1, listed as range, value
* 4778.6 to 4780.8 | 3.745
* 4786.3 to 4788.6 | 4.286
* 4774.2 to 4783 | 4.415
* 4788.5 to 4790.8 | 4.619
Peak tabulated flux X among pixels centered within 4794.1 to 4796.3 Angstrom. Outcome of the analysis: 5.532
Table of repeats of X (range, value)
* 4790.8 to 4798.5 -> 6.13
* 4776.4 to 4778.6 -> 4.006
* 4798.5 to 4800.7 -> 5.282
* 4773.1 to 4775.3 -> 3.993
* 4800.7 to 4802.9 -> 5.273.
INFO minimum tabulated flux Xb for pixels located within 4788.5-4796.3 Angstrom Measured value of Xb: 4.064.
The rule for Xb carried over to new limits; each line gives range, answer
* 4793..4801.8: 4.634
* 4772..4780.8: 3.638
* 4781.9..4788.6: 3.994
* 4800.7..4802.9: 5.086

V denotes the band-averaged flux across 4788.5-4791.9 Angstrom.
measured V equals 4.47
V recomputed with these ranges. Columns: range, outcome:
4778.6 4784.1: 3.97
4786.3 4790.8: 4.29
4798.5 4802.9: 5.11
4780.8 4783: 4.23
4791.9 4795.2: 5.32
